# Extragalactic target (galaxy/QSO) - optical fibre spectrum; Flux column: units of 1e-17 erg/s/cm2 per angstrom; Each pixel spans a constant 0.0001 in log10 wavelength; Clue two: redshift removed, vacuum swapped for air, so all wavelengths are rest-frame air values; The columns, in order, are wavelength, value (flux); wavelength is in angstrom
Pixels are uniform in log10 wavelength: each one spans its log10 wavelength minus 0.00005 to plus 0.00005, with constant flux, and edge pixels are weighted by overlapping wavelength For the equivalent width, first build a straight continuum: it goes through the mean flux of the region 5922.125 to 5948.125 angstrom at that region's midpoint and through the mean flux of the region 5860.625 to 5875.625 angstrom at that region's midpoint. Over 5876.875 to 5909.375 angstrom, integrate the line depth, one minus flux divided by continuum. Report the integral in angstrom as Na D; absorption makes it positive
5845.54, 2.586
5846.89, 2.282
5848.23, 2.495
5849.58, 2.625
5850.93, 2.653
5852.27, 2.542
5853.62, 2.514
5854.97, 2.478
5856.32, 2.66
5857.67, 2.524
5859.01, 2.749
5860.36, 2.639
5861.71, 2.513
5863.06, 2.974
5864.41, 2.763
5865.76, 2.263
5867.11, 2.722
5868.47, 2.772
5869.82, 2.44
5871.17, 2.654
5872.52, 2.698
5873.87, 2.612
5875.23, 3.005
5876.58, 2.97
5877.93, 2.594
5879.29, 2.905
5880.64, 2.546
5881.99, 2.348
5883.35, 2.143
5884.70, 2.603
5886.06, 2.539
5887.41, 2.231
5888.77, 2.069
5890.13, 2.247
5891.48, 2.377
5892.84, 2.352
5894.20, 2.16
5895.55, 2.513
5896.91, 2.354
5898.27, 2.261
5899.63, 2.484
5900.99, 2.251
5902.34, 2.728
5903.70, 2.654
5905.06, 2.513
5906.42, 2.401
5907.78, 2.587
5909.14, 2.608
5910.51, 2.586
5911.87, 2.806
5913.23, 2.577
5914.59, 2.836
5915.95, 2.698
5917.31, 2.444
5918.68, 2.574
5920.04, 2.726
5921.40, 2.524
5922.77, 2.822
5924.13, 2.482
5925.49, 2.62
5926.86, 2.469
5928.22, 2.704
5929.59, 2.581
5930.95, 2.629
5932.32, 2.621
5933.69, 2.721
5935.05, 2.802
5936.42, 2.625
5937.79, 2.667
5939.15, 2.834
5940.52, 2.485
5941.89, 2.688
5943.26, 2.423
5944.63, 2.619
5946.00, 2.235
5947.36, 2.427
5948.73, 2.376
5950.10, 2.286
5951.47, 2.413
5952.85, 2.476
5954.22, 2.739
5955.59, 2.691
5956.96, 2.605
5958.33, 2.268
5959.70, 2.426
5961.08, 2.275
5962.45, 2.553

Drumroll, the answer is 2.5 angstrom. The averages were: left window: 2.67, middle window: 2.44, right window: 2.6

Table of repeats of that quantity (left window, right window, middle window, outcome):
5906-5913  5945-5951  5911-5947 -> -2.1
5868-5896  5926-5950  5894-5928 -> -0.1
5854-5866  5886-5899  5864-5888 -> -1.3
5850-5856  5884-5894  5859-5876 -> -1.4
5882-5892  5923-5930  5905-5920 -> -0.7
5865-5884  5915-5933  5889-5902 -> 1.4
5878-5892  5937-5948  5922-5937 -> -0.7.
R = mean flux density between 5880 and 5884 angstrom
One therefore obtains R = 2.34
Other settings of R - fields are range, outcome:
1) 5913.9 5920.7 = 2.66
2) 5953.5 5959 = 2.58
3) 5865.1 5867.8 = 2.49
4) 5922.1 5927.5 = 2.6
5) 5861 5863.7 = 2.74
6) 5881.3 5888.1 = 2.37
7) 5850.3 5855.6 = 2.55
